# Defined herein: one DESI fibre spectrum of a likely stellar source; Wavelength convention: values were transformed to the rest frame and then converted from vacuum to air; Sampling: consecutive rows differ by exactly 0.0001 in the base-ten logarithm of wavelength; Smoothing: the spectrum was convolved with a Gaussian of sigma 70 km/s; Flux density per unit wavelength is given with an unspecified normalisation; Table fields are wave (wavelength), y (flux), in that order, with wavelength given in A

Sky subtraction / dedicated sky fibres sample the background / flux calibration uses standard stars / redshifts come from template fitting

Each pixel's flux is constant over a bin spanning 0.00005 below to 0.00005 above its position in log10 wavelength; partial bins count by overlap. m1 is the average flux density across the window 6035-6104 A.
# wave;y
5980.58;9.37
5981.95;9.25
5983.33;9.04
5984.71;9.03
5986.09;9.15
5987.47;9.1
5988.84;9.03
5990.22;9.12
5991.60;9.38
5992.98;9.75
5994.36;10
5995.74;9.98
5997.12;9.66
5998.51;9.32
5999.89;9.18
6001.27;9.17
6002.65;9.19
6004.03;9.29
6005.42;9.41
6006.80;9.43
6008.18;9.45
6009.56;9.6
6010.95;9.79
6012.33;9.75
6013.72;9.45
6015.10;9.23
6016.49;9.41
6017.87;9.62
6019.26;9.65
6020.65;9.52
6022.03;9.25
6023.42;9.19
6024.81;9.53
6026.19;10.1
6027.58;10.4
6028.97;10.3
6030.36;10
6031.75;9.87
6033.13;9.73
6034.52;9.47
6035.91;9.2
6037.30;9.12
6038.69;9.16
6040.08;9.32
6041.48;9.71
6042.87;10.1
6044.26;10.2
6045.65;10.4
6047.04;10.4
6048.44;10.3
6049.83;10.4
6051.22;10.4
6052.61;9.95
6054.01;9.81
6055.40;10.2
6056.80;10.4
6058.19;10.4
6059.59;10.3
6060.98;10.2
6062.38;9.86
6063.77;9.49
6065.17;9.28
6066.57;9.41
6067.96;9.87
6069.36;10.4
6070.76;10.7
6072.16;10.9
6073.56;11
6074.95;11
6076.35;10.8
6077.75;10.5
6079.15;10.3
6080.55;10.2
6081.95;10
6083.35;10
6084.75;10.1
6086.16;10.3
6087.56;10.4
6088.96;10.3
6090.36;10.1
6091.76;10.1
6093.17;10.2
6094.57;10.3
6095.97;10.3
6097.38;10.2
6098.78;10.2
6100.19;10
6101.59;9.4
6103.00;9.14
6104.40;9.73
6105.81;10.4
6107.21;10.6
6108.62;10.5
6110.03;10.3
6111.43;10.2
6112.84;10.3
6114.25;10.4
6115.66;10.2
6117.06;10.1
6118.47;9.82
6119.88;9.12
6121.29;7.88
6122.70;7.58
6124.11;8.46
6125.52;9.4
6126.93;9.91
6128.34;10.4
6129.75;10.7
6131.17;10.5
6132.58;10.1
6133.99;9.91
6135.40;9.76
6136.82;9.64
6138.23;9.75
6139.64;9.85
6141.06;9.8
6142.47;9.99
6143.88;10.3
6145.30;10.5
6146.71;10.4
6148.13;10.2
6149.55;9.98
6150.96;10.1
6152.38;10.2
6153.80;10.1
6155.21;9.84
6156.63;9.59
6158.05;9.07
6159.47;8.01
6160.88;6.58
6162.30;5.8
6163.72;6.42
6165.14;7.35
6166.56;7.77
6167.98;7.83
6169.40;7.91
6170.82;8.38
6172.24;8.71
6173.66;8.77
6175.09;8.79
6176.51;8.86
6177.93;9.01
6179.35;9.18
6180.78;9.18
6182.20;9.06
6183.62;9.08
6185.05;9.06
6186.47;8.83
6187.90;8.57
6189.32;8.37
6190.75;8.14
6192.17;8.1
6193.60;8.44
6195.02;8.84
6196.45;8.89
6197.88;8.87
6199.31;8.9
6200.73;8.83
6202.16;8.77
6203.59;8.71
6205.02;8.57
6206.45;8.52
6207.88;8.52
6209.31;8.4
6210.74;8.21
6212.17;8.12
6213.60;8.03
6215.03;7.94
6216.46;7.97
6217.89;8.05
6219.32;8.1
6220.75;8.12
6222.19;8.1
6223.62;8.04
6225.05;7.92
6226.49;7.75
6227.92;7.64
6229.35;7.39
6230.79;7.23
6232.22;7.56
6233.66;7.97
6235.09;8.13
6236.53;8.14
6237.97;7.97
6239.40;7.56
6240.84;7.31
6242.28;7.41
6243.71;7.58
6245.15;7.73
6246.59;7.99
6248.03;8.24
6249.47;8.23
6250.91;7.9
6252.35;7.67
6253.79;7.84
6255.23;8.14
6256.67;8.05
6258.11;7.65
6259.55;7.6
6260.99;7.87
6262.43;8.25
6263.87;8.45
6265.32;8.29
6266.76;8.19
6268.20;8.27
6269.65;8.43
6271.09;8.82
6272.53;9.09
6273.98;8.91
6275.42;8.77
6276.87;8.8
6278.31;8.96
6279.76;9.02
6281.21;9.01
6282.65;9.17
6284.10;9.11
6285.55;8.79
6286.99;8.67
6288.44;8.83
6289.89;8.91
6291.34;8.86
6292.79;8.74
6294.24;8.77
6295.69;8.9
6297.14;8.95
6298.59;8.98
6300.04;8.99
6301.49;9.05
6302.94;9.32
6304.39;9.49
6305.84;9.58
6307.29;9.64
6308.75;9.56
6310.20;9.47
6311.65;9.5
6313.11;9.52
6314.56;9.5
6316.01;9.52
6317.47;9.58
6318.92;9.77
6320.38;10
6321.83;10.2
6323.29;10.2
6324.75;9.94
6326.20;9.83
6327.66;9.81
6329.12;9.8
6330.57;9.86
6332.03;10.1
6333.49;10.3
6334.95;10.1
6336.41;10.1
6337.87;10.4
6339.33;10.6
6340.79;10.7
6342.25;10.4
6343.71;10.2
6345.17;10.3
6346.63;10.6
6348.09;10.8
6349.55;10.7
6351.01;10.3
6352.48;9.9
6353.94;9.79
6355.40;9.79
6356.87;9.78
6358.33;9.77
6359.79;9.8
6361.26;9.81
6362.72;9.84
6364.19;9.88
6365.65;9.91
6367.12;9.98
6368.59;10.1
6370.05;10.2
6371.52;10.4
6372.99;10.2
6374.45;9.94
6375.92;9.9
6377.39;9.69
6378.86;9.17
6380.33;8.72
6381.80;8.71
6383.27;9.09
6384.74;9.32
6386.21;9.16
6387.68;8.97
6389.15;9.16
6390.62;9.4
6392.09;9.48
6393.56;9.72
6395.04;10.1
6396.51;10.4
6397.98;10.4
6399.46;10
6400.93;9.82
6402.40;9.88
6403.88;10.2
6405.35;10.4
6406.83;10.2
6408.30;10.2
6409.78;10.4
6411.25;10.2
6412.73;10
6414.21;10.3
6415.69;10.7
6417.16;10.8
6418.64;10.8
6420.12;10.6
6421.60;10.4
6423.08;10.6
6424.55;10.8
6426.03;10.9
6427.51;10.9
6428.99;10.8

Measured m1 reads 10.1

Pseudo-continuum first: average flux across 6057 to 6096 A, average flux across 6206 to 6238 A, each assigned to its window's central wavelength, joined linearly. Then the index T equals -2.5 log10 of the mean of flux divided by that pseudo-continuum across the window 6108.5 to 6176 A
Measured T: -0.01 mag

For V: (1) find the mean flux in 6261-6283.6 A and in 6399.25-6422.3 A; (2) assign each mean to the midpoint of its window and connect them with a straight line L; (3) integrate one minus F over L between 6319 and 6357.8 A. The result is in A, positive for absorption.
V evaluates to -2.9 A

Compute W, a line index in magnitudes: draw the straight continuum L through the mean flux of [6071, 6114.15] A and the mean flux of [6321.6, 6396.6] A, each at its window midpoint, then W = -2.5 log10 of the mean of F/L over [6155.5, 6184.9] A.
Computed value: 0.22 mag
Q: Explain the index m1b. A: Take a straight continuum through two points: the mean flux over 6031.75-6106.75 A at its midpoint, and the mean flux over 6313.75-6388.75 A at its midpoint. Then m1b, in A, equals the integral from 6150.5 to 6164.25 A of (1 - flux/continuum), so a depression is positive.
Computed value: 2.0 A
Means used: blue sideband 10.1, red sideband 9.91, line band 8.57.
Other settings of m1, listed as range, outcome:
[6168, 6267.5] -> 8.24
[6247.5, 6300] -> 8.54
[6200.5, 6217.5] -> 8.36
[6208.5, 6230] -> 7.99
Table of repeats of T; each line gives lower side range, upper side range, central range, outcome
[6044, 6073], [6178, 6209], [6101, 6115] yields -0.051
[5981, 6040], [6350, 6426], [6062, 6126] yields -0.046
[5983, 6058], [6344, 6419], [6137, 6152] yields -0.036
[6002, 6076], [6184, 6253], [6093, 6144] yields -0.087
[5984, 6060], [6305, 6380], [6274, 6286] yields 0.110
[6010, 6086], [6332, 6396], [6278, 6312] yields 0.093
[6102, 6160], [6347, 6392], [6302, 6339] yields -0.005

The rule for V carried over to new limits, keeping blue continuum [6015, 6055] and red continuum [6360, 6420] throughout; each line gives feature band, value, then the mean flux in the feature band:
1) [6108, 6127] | 0.49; 9.57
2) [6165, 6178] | 1.96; 8.35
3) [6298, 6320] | 0.96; 9.44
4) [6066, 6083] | -1.07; 10.4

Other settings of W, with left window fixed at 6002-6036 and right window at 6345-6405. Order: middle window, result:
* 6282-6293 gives 0.10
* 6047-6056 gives -0.06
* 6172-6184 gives 0.09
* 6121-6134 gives 0.02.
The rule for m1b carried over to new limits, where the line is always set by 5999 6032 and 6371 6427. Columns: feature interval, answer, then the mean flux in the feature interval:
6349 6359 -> -0.1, 9.99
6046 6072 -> -1.4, 10.1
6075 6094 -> -1.3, 10.3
